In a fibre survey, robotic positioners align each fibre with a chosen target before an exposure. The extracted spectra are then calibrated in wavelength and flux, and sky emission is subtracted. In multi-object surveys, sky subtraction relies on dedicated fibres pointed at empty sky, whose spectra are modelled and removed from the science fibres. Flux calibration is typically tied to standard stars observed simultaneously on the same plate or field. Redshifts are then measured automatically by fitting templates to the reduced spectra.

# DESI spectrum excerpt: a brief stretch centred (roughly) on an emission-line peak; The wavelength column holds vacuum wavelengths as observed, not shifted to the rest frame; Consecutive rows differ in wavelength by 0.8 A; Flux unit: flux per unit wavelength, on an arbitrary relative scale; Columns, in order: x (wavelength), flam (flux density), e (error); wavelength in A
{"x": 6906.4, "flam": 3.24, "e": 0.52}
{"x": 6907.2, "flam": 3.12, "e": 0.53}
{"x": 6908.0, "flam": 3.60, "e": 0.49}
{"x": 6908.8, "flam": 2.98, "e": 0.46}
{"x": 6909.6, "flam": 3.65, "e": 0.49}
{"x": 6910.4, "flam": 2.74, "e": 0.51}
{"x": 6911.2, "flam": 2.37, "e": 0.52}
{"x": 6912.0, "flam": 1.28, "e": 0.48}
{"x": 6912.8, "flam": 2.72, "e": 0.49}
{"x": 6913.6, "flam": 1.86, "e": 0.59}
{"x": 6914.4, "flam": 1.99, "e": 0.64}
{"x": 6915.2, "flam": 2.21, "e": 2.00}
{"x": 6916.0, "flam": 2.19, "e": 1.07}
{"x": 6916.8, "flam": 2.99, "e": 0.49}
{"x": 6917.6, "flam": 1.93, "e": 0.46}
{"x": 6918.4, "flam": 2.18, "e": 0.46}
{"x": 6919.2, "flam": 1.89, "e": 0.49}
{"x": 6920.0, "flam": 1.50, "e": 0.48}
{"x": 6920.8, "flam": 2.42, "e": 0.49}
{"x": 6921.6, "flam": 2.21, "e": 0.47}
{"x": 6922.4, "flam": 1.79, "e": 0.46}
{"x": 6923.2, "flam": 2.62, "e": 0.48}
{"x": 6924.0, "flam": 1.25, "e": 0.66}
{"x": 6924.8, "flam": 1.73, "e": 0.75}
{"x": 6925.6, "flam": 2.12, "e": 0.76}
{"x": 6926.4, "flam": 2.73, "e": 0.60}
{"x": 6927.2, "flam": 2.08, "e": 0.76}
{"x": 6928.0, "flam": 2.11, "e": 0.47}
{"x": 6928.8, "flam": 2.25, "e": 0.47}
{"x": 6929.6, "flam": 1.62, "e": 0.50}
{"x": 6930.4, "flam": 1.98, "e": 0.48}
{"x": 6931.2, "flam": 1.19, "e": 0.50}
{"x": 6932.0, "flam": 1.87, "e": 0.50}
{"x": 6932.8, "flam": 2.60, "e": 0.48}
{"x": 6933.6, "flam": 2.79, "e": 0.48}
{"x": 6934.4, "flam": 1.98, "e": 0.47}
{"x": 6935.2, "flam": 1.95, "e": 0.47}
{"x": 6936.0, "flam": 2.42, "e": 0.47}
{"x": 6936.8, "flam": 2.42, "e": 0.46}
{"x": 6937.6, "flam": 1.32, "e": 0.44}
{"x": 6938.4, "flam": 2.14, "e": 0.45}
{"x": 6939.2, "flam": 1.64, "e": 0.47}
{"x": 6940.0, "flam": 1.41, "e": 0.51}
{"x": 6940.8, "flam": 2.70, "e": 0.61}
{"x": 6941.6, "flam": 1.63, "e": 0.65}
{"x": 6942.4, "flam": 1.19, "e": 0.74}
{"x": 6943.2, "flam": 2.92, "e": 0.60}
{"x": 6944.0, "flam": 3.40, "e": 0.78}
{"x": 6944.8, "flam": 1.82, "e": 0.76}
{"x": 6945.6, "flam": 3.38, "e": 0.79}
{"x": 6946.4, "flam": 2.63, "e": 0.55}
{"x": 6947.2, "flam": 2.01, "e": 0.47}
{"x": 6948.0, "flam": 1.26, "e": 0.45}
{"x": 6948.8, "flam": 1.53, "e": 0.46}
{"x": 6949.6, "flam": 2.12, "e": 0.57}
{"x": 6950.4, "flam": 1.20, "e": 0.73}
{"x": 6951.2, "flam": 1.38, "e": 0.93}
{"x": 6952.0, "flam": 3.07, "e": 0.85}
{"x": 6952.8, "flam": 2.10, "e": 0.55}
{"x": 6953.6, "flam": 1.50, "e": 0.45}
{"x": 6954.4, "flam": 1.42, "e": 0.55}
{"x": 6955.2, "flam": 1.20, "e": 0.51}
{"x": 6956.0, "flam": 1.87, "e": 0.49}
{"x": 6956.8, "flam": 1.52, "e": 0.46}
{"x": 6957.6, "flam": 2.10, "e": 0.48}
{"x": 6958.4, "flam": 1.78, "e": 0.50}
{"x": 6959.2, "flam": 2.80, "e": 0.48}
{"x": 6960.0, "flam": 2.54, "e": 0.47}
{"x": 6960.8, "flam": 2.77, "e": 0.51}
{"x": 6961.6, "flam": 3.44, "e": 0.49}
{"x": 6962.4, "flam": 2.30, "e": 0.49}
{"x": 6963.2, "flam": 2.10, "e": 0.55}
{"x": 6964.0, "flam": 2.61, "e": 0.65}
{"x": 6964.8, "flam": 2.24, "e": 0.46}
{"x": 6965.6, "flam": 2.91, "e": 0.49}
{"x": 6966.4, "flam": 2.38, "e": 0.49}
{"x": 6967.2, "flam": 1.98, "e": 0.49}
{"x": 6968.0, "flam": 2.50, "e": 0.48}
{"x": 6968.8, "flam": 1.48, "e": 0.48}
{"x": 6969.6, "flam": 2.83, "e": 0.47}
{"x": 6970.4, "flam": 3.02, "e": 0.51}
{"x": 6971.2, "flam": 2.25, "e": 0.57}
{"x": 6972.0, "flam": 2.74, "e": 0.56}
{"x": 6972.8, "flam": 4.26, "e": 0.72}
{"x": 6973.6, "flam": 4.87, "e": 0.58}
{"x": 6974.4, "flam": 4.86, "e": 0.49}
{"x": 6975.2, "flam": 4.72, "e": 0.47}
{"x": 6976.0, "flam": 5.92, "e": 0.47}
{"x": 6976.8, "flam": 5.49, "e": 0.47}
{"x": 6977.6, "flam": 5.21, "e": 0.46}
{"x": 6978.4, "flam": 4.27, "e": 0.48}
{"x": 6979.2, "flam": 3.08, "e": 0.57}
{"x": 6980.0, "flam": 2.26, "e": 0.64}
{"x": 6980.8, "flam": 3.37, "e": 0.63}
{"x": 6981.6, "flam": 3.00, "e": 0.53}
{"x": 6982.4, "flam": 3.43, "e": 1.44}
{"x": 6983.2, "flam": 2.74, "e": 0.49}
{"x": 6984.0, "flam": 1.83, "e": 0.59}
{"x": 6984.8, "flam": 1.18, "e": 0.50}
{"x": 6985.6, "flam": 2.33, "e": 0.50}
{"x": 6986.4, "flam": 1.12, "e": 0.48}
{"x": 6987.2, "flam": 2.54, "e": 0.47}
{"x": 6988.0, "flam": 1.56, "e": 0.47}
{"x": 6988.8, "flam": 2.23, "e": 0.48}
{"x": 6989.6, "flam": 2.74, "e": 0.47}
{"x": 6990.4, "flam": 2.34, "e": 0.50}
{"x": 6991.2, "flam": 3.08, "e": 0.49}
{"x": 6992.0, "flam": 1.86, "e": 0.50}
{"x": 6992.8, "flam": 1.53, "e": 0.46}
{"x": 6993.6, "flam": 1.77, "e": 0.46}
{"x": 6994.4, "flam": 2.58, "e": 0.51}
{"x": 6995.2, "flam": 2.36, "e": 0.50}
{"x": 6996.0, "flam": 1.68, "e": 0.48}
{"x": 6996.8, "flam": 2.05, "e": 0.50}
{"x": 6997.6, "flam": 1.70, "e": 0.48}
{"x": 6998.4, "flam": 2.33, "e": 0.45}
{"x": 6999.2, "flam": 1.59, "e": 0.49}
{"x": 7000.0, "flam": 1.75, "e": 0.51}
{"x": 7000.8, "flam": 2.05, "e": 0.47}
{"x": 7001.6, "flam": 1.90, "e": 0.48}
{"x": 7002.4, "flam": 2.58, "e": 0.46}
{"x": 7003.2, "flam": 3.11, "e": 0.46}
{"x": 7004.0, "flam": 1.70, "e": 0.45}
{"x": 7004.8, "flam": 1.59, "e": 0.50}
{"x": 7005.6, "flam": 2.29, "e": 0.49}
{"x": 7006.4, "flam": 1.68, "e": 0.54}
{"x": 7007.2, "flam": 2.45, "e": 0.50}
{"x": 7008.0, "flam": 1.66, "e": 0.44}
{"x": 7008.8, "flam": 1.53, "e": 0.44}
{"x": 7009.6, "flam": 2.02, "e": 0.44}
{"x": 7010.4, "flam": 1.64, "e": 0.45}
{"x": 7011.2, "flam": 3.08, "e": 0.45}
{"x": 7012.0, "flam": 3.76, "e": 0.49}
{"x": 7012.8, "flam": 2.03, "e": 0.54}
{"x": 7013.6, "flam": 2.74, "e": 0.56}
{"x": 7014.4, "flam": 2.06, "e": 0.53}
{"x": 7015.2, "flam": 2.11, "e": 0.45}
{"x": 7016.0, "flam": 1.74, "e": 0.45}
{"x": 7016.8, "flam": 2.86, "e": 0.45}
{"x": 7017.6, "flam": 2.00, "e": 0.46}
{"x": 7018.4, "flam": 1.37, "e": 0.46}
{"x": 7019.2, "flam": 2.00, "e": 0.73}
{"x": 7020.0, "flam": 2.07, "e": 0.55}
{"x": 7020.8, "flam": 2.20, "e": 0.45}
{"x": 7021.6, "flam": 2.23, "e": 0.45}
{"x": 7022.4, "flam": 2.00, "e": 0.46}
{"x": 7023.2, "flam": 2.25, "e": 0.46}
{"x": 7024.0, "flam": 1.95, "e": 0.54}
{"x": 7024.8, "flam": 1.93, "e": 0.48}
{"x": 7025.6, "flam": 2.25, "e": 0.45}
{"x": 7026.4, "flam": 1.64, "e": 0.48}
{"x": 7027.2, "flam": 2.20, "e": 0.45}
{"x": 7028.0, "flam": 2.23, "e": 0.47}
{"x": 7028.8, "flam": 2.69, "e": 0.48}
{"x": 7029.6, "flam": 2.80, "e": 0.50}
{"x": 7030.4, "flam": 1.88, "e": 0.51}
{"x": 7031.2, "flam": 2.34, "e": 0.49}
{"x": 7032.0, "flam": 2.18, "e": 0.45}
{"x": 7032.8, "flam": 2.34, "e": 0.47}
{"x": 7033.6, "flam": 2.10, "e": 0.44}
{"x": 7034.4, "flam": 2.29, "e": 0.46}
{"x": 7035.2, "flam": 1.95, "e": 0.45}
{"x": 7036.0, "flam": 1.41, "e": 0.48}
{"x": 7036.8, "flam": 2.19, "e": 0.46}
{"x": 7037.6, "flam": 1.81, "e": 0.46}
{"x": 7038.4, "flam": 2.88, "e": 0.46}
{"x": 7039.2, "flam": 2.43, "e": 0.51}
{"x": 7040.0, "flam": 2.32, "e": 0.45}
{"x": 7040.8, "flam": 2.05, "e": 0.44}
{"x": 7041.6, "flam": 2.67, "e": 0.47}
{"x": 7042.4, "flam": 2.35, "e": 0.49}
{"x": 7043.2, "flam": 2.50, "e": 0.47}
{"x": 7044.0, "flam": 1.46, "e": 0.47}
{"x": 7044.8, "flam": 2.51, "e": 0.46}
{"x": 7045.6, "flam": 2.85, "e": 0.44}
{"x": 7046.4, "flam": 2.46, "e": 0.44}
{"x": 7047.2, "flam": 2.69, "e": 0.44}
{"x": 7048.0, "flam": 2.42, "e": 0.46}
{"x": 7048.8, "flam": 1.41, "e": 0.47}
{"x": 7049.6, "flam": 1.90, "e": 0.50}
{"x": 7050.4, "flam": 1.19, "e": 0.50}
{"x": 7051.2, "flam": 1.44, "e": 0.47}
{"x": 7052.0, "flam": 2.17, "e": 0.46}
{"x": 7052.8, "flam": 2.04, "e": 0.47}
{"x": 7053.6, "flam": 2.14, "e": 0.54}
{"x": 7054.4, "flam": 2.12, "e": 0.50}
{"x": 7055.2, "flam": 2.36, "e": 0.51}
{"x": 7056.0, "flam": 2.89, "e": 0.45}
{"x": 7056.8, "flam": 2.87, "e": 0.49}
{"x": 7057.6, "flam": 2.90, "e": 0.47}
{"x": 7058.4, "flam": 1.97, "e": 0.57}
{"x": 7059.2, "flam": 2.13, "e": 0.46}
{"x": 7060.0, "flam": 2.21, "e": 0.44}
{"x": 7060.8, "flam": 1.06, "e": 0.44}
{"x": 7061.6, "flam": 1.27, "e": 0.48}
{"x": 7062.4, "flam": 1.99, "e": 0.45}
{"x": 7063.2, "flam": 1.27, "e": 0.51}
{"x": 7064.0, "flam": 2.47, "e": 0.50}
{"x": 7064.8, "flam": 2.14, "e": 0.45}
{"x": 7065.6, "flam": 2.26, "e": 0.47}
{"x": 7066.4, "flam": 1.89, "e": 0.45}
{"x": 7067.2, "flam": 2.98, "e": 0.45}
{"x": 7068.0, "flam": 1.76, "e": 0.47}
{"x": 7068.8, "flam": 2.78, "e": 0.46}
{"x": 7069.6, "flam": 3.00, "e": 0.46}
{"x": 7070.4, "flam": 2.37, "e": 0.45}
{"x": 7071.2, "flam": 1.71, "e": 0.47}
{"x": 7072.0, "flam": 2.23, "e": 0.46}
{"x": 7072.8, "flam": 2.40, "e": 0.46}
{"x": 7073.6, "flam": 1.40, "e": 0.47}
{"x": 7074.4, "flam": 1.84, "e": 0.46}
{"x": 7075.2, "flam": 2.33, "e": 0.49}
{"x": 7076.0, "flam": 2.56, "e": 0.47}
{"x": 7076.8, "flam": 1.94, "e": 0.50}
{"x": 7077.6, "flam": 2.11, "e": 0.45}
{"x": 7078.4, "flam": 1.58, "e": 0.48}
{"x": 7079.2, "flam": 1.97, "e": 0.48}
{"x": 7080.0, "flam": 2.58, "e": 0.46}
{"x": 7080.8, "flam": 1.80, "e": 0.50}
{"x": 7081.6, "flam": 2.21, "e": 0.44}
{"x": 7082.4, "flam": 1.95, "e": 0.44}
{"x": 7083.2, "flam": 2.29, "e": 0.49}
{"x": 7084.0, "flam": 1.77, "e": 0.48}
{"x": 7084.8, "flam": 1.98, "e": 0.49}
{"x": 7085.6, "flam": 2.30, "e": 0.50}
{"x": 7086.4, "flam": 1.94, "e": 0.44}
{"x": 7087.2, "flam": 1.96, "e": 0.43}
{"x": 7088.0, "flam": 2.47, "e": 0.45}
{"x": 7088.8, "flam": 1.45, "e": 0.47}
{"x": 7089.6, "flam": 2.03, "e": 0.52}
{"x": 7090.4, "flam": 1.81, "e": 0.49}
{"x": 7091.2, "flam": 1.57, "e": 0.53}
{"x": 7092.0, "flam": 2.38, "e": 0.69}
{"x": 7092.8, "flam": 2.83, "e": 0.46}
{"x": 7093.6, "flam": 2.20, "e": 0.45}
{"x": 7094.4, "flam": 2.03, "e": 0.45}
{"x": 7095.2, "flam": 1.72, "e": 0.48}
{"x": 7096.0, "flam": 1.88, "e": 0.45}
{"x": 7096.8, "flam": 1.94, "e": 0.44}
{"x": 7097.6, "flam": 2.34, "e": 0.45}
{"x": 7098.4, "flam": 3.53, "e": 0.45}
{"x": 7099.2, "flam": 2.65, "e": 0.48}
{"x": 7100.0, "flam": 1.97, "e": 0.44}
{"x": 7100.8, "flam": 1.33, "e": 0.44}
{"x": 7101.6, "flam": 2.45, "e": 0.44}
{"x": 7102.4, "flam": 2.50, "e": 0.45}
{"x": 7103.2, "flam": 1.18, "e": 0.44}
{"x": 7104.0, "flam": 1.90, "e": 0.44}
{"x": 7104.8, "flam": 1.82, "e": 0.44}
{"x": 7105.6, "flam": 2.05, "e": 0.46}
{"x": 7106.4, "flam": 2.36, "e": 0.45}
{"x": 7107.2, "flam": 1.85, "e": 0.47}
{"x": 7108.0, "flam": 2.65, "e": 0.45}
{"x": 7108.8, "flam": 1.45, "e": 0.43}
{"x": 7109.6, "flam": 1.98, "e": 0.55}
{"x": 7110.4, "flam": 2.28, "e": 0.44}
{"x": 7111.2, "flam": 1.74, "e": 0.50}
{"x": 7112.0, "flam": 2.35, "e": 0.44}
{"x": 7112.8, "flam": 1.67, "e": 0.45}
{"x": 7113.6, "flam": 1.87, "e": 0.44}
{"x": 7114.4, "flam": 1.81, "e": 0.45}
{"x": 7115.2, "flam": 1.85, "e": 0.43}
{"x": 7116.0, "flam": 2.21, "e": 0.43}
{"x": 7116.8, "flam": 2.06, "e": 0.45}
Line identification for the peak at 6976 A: [O III]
